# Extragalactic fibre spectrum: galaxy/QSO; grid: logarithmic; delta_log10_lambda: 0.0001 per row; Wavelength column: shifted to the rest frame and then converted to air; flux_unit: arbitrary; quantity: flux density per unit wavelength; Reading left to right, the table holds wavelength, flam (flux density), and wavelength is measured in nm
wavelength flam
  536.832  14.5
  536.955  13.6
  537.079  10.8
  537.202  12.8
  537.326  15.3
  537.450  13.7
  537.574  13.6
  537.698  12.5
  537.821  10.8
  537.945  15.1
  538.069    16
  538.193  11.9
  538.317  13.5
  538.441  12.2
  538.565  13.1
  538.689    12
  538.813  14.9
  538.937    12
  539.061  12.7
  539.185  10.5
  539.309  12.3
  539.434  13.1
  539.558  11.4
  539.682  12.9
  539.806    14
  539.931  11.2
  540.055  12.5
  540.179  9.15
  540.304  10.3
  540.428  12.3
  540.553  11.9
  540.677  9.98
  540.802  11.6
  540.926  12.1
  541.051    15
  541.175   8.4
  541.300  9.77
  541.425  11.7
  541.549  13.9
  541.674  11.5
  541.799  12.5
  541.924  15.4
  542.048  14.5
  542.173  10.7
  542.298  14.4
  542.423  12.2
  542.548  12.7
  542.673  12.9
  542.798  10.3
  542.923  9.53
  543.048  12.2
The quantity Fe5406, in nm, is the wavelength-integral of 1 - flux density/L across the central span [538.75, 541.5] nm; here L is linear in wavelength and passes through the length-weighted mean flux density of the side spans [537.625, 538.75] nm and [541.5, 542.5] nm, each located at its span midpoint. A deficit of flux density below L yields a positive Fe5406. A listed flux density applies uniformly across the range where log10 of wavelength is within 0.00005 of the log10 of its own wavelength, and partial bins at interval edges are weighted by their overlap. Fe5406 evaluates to 0.264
